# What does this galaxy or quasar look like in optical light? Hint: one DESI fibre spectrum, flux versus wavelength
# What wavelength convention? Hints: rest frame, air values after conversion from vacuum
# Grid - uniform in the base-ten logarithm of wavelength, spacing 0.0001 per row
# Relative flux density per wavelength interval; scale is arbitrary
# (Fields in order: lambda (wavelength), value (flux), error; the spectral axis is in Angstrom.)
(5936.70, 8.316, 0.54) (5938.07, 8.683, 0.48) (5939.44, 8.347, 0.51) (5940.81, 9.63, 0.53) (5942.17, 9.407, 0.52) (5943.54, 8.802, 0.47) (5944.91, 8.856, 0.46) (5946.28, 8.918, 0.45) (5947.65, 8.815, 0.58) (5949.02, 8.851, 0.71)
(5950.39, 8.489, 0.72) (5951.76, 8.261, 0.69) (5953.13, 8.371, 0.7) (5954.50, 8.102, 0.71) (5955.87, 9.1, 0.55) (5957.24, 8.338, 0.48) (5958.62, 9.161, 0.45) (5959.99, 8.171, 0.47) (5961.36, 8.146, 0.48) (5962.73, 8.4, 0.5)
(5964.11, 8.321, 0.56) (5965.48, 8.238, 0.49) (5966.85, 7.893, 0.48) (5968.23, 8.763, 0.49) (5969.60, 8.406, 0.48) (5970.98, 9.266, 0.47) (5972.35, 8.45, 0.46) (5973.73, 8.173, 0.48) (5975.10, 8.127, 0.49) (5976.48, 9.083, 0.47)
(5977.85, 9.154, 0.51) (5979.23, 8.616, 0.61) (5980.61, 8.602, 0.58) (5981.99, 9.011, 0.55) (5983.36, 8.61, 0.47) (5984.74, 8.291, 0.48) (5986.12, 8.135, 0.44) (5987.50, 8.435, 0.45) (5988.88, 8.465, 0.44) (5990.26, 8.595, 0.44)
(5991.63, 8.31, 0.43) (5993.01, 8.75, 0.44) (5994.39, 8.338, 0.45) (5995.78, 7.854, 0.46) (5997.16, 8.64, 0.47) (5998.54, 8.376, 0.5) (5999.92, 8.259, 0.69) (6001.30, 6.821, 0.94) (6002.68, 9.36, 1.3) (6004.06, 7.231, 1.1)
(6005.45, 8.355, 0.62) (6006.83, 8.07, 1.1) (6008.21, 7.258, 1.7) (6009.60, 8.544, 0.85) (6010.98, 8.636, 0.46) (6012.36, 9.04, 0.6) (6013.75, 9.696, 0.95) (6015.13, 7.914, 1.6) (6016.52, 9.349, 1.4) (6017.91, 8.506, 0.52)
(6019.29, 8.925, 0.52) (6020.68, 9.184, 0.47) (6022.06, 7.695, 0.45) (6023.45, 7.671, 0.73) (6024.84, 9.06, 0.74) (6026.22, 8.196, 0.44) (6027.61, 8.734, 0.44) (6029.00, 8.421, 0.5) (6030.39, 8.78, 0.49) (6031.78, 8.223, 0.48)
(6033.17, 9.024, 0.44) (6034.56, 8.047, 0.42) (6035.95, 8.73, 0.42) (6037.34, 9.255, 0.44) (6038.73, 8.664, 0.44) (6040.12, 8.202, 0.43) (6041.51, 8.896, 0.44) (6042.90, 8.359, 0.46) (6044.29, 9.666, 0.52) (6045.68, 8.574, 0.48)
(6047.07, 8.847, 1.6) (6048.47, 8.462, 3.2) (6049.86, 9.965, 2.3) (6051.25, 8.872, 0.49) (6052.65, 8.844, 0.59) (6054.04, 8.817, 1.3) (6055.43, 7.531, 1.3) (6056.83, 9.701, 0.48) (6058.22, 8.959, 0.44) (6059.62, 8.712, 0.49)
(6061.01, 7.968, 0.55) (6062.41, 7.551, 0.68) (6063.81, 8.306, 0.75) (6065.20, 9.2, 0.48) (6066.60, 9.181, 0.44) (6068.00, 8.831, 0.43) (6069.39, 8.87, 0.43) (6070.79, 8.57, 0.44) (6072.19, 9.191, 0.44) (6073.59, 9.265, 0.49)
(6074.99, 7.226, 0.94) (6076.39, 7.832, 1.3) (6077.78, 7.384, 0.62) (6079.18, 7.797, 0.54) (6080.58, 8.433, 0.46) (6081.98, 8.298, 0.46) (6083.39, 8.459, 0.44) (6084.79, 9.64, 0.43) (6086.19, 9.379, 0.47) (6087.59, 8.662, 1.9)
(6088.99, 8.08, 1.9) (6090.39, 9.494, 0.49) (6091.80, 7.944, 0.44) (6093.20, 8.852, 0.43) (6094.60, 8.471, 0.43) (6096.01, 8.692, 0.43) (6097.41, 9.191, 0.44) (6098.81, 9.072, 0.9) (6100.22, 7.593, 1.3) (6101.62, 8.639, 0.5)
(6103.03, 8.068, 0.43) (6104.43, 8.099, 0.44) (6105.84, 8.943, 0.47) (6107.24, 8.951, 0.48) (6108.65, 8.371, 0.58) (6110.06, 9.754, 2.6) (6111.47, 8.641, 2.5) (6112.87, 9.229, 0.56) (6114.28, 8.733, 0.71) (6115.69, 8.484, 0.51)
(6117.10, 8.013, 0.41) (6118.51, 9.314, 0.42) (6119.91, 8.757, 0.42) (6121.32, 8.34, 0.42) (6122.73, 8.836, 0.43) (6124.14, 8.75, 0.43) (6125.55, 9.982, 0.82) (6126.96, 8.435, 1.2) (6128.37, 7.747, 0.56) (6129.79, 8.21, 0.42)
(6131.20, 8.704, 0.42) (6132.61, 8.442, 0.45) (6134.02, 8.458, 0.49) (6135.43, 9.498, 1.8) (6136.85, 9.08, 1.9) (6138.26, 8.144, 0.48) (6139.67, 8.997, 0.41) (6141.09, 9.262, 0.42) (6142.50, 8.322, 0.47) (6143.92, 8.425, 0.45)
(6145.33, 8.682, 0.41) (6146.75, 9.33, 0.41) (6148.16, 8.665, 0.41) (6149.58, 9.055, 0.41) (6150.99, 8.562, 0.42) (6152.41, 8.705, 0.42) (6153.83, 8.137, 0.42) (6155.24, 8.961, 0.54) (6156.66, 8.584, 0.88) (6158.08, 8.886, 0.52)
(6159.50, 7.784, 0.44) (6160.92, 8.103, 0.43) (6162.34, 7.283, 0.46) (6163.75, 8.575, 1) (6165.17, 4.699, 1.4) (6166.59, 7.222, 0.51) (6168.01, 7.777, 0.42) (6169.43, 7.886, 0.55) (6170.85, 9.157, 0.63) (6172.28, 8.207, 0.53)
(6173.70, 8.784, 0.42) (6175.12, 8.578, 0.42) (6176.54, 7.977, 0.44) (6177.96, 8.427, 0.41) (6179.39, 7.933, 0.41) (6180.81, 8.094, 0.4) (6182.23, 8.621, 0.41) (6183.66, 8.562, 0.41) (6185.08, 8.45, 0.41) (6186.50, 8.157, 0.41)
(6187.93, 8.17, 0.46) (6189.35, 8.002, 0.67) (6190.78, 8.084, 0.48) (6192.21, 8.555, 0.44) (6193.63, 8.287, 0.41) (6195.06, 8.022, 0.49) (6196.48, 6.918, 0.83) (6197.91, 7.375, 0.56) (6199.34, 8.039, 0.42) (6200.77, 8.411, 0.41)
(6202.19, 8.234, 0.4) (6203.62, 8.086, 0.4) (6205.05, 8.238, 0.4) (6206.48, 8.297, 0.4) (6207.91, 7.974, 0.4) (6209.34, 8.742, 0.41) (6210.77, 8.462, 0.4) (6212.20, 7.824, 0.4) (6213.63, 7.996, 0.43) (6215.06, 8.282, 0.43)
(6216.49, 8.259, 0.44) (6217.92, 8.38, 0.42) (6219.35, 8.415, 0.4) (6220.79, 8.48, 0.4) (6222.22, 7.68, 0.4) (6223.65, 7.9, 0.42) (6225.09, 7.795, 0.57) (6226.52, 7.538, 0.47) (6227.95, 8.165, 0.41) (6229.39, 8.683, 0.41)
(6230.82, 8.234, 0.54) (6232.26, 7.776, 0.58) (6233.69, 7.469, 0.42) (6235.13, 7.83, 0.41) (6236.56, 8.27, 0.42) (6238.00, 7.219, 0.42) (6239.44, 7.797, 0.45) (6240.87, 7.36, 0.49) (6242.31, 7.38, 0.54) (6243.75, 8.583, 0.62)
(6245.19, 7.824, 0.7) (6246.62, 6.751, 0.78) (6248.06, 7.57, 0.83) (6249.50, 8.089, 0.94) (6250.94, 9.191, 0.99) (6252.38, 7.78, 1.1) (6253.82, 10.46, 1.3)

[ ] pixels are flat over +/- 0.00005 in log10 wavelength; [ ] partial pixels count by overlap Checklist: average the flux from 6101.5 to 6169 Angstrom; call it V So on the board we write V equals 8.51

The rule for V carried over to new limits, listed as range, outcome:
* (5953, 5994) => 8.52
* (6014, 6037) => 8.56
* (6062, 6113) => 8.6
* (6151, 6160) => 8.52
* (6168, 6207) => 8.2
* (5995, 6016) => 8.28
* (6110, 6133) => 8.7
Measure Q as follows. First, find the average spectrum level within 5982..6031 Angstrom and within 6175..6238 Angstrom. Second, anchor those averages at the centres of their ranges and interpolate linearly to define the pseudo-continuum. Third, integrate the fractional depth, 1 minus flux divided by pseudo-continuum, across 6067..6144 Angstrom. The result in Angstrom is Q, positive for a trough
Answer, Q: -3.43 Angstrom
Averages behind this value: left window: 8.42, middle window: 8.64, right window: 8.11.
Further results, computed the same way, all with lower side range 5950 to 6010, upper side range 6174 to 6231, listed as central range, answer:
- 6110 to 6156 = -2.8 Angstrom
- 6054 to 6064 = -0.1 Angstrom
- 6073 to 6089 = -0.2 Angstrom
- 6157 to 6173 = 0.8 Angstrom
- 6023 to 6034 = -0.2 Angstrom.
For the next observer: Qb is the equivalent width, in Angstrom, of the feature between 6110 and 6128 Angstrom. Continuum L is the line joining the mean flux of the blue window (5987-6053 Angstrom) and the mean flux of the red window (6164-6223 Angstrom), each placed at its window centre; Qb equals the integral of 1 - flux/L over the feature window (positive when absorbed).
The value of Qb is -1.1 Angstrom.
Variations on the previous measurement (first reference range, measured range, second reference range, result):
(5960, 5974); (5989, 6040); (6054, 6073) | 0.46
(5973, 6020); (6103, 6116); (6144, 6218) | -0.73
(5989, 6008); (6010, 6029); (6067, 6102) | -0.81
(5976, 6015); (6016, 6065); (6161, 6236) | -1.75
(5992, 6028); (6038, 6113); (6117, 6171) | -1.98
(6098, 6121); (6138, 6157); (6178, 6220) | -0.59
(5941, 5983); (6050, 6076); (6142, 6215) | -0.73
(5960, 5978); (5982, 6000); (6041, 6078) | 0.21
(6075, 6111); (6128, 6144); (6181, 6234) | -0.47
